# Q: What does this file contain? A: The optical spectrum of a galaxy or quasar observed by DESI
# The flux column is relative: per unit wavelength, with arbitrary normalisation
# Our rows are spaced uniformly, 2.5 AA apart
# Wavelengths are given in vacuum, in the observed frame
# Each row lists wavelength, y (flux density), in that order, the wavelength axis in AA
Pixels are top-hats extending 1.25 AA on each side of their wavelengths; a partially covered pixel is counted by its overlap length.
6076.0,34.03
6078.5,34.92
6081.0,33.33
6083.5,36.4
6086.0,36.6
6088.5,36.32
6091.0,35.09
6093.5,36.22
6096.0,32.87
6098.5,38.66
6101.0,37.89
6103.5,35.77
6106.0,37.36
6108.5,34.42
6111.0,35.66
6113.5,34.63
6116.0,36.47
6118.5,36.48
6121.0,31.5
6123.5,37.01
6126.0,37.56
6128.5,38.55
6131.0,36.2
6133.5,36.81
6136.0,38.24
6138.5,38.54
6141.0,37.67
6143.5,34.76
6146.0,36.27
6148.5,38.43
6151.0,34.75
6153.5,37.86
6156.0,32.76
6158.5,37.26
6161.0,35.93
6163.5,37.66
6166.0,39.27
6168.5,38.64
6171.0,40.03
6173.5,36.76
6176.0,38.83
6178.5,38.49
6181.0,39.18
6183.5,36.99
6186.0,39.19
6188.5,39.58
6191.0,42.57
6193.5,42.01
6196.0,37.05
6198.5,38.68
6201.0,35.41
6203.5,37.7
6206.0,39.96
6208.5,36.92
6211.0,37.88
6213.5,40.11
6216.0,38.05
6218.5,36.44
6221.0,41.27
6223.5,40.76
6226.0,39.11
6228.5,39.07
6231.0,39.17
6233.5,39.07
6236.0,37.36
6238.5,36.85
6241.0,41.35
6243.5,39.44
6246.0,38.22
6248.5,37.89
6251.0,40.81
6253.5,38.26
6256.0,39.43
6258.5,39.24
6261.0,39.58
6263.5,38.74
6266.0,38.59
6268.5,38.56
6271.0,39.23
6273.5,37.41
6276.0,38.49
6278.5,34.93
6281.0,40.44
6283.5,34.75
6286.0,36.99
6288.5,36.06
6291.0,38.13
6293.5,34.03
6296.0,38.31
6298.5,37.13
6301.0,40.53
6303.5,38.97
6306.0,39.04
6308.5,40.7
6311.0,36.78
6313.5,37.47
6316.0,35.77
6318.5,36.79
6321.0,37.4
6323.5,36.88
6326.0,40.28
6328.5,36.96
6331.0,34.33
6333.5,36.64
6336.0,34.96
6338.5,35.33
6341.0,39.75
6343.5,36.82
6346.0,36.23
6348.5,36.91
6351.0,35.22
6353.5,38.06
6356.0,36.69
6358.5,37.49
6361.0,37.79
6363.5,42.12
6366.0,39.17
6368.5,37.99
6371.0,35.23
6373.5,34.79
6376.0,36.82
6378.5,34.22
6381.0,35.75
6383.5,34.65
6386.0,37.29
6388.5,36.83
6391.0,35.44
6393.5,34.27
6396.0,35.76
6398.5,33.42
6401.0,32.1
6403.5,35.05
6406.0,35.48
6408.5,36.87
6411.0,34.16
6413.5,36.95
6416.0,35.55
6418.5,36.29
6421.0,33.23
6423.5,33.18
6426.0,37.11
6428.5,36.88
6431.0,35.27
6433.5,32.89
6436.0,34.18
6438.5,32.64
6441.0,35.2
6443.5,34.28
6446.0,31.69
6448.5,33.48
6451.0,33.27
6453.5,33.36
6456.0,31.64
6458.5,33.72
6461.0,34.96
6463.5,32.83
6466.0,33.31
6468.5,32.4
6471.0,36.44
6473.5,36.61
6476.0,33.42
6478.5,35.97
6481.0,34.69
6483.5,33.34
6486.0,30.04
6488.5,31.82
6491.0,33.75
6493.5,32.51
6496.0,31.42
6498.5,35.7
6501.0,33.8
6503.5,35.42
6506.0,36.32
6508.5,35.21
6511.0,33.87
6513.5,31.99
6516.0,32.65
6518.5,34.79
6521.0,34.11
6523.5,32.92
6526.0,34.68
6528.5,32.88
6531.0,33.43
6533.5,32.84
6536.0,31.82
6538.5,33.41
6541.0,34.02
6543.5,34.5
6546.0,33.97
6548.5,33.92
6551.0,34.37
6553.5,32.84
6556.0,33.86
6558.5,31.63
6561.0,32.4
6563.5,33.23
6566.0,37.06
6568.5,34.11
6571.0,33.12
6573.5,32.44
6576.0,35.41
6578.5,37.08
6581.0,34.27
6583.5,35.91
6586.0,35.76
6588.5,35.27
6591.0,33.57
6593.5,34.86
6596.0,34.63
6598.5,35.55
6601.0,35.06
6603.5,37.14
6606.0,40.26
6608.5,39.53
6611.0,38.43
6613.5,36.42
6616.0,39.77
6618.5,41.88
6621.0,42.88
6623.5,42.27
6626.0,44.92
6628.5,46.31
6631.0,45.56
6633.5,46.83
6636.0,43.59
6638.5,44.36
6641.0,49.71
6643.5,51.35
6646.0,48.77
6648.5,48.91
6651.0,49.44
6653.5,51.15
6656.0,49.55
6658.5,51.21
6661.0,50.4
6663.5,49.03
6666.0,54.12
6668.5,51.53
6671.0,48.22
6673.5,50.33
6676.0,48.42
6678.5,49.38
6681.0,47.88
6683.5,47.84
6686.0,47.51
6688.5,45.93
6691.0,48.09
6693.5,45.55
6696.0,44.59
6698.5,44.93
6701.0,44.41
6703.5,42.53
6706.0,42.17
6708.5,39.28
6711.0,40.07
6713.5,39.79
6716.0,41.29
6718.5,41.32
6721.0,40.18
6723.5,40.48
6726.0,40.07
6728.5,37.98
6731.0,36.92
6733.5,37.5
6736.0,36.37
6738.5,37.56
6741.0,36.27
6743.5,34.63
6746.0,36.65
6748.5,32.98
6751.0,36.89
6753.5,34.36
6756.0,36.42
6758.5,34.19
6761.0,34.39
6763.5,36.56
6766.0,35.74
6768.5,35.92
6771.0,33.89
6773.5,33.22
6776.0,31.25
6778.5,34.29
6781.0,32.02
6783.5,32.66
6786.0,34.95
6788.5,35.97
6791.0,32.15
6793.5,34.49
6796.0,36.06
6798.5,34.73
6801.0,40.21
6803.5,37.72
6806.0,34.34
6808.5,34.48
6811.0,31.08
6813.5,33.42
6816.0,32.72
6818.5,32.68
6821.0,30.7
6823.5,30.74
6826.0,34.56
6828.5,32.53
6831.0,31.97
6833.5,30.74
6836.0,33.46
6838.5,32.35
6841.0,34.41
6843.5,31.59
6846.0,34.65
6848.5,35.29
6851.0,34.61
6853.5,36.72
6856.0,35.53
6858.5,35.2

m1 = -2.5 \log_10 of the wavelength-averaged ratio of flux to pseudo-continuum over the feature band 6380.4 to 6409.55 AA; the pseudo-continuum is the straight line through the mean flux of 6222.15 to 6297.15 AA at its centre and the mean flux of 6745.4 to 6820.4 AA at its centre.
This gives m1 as 0.06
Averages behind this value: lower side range 38.3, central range 35.2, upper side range 34.5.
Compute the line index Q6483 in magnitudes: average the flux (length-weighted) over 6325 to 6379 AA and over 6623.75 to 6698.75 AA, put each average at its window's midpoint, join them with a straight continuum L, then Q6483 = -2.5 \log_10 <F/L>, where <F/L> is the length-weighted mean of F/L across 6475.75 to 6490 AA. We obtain 0.248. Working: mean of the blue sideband 37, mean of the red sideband 48.1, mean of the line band 33.2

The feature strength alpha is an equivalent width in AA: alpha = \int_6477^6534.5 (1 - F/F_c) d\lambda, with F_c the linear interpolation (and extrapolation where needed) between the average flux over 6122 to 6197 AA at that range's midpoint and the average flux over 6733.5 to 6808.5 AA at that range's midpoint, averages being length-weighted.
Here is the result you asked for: 4.14 AA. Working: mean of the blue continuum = 37.8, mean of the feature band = 33.7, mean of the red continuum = 35.1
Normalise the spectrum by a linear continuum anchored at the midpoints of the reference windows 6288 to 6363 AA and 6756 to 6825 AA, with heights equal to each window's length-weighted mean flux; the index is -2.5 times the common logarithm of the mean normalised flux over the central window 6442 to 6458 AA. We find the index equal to 0.11 mag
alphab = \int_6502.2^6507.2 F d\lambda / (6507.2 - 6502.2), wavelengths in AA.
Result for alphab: 35.8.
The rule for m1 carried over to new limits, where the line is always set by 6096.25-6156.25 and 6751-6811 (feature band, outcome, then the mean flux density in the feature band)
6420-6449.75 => 0.05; 34.2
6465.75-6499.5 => 0.06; 33.7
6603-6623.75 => -0.13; 39.8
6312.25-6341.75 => -0.03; 36.8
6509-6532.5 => 0.06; 33.5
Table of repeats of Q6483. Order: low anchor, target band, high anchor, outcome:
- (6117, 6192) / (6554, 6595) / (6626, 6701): 0.32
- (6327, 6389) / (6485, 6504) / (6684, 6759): 0.15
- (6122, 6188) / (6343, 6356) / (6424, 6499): -0.05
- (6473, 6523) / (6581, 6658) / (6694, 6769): -0.16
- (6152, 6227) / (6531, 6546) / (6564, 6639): 0.15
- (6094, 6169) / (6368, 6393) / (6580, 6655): 0.10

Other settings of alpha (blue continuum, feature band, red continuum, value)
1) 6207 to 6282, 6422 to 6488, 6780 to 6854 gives 5.4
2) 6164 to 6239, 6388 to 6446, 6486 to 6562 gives 0.7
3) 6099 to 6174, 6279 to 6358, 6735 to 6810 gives -2.1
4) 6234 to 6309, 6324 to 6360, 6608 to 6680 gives 2.8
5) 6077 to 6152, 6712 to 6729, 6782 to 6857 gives -3.0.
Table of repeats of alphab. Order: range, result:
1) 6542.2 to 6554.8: 33.9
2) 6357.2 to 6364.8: 39.1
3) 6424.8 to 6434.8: 35.5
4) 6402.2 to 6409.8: 35.8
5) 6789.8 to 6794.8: 33.4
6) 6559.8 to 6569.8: 34.2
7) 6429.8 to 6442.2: 34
